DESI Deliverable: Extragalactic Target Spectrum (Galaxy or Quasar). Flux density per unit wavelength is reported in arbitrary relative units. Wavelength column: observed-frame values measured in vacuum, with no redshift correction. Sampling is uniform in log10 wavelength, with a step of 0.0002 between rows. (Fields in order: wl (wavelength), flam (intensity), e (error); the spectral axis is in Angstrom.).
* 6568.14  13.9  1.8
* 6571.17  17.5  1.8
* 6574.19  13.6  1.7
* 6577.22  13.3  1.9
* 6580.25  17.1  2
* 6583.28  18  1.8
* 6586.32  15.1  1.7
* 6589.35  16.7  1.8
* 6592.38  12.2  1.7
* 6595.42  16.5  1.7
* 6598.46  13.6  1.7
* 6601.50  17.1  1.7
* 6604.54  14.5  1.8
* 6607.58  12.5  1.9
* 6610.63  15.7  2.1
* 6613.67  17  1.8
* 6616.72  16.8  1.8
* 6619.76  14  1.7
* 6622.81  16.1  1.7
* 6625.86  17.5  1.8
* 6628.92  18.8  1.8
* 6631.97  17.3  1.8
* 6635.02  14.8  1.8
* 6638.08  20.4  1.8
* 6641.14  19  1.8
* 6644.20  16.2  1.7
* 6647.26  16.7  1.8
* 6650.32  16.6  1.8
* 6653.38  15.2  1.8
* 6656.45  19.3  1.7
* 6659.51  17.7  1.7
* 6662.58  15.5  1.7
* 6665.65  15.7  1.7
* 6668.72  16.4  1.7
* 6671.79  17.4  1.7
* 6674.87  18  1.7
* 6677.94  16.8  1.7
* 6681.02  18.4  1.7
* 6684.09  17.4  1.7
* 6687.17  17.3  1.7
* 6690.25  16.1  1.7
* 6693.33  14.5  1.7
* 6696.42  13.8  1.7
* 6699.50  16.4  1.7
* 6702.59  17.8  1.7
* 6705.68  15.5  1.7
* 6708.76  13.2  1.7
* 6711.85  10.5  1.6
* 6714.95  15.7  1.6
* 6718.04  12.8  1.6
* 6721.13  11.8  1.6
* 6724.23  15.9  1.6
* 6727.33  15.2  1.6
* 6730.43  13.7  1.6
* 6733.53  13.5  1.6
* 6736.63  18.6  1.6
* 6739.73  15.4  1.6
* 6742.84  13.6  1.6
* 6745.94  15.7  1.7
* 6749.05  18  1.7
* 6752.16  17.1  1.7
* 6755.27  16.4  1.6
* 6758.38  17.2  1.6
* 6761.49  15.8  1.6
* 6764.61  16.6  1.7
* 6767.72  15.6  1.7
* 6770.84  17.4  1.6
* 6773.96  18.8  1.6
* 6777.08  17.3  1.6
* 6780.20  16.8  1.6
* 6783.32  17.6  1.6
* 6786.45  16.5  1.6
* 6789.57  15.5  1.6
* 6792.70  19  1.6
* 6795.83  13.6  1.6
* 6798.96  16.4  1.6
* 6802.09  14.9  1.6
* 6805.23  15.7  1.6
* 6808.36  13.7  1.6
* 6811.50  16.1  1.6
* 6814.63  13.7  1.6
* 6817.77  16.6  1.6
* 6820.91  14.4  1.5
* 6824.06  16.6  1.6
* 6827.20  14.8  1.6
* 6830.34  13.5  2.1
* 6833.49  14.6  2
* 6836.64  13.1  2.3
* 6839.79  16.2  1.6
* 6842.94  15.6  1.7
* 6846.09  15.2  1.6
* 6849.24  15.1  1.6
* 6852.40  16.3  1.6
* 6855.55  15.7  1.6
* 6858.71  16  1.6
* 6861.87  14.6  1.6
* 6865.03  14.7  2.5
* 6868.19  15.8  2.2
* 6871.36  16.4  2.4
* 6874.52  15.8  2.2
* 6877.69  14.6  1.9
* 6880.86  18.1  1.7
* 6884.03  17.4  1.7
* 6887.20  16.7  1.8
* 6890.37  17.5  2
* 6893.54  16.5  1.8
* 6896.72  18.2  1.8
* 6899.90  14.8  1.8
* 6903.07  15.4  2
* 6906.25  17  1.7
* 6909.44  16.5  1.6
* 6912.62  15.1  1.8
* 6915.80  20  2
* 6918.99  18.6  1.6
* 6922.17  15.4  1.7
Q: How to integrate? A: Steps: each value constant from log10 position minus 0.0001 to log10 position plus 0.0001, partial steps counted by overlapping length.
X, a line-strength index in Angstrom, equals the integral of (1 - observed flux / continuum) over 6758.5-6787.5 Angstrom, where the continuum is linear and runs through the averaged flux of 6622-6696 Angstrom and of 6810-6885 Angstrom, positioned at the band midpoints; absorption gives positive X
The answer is -1.6 Angstrom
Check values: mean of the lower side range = 17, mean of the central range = 17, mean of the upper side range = 15.4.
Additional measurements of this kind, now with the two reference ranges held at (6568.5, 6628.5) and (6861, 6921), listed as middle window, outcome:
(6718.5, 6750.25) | 1.9 Angstrom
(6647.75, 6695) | -3.1 Angstrom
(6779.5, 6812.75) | 0.5 Angstrom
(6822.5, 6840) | 1.8 Angstrom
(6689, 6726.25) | 3.3 Angstrom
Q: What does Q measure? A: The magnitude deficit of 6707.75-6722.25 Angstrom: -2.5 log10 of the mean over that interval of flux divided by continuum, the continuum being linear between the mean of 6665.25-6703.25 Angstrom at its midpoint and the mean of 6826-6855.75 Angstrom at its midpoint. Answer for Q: 0.26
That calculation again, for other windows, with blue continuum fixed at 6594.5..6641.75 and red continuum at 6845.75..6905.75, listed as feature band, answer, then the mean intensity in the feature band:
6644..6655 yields 0.01 mag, 16.2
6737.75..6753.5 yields 0.01 mag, 16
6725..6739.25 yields 0.06 mag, 15.3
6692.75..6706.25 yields 0.04 mag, 15.7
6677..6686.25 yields -0.09 mag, 17.6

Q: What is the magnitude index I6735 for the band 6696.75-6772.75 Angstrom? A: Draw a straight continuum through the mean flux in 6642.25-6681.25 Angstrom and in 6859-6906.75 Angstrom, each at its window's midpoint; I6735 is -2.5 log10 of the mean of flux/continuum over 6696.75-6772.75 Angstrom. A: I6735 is 0.09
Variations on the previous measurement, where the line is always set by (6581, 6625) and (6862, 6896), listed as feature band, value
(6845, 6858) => 0.04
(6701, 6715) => 0.10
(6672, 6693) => -0.10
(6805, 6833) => 0.08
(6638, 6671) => -0.09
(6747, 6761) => -0.07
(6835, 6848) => 0.08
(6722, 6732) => 0.08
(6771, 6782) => -0.10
